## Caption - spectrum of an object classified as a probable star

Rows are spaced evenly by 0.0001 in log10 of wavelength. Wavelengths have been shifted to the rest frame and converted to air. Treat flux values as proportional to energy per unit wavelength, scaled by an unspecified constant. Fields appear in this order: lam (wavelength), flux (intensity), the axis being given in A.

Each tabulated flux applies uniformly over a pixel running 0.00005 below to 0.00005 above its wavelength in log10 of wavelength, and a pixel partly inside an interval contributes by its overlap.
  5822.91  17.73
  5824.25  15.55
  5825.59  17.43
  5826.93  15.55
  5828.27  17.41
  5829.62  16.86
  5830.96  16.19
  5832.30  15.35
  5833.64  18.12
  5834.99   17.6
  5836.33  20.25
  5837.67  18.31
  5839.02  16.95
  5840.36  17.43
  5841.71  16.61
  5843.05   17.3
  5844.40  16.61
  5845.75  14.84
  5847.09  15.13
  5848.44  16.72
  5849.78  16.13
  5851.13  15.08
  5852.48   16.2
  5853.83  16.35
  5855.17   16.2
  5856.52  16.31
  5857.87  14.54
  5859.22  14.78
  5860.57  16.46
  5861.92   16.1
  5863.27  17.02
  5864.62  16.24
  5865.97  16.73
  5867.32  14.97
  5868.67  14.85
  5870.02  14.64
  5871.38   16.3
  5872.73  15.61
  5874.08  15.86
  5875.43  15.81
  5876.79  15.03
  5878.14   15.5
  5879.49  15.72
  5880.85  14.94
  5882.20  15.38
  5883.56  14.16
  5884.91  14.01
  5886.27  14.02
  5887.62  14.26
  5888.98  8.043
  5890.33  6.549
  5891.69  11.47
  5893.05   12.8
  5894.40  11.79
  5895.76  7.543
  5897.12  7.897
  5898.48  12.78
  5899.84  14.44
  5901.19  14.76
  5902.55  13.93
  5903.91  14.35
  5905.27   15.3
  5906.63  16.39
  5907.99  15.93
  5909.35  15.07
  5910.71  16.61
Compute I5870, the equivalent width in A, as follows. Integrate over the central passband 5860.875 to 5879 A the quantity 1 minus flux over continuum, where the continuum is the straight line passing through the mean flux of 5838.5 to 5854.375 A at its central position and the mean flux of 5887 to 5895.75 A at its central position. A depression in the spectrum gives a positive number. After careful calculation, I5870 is -3.42 A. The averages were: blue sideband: 16.3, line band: 15.8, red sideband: 10.5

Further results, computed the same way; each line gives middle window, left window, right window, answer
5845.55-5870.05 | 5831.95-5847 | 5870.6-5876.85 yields 0.91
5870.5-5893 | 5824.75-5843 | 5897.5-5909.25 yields 2.26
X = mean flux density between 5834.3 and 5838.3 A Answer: 18.7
